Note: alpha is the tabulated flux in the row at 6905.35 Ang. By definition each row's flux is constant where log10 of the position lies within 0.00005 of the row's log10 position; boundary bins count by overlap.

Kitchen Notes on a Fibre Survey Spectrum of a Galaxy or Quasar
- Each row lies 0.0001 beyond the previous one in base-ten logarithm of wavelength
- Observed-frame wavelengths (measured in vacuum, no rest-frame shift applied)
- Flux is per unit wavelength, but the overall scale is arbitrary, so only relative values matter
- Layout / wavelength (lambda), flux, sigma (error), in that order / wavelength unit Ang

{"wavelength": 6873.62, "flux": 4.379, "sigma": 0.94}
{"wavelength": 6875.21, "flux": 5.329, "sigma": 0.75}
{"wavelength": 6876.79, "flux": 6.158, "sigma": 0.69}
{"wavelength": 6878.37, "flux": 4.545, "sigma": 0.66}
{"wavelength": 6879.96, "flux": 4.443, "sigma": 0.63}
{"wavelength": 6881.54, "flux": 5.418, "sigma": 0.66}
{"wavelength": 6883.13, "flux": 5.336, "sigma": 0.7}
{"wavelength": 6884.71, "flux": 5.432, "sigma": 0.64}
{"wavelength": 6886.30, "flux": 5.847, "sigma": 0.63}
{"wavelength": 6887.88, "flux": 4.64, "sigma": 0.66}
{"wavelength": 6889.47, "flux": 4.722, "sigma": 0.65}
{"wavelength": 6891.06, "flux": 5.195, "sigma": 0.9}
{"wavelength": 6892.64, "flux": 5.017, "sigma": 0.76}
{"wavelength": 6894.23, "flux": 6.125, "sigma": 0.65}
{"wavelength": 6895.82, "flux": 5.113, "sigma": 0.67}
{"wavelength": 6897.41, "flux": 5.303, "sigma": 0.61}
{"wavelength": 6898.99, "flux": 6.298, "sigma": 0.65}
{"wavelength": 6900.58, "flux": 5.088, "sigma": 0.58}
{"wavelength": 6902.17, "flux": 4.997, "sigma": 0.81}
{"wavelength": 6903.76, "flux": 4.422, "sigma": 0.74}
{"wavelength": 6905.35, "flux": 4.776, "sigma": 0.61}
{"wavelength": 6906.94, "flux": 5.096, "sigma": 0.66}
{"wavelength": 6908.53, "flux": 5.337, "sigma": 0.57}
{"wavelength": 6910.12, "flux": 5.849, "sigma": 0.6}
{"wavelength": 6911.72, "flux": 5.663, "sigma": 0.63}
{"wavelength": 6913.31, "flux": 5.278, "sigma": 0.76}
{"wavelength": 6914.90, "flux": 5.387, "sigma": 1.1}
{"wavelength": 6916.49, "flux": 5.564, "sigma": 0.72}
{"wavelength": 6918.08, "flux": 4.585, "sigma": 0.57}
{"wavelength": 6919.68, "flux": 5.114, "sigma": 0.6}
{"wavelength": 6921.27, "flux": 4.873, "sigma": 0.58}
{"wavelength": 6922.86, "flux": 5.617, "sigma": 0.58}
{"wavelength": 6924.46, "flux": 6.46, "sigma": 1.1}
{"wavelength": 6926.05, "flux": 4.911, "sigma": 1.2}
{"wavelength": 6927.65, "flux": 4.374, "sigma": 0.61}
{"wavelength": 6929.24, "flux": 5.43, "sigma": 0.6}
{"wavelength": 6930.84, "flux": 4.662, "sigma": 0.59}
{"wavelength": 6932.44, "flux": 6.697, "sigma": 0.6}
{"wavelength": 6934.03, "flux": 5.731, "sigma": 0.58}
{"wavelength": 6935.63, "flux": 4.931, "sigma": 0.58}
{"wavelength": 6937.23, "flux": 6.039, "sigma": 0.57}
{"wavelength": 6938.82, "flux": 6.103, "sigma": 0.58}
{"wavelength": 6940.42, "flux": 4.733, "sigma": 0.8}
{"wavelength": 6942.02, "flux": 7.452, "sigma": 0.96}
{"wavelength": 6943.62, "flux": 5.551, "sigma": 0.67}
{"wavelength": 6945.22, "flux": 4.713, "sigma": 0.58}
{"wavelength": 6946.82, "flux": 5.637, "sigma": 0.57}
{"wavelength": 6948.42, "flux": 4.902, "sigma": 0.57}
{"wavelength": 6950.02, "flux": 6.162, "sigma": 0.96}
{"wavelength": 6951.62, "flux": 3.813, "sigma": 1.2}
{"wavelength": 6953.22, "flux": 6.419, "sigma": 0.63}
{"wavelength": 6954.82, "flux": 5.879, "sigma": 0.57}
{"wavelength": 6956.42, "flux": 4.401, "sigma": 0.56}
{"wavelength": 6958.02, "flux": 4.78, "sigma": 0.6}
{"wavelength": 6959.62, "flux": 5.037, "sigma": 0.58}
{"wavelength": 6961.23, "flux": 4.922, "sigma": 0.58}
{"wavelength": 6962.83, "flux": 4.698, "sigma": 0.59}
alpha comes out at 4.776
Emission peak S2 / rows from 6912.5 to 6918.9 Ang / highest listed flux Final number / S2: 5.564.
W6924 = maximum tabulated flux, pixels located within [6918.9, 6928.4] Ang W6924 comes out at 6.46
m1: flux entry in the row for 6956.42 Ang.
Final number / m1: 4.401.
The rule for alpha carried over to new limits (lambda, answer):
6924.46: 6.46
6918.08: 4.585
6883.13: 5.336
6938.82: 6.103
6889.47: 4.722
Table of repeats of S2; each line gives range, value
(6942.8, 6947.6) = 5.637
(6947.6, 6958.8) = 6.419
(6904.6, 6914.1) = 5.849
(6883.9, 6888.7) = 5.847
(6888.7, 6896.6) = 6.125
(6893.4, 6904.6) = 6.298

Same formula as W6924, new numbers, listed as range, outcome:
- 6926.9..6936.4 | 6.697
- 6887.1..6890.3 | 4.722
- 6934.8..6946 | 7.452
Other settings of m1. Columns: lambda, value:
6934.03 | 5.731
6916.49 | 5.564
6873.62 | 4.379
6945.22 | 4.713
